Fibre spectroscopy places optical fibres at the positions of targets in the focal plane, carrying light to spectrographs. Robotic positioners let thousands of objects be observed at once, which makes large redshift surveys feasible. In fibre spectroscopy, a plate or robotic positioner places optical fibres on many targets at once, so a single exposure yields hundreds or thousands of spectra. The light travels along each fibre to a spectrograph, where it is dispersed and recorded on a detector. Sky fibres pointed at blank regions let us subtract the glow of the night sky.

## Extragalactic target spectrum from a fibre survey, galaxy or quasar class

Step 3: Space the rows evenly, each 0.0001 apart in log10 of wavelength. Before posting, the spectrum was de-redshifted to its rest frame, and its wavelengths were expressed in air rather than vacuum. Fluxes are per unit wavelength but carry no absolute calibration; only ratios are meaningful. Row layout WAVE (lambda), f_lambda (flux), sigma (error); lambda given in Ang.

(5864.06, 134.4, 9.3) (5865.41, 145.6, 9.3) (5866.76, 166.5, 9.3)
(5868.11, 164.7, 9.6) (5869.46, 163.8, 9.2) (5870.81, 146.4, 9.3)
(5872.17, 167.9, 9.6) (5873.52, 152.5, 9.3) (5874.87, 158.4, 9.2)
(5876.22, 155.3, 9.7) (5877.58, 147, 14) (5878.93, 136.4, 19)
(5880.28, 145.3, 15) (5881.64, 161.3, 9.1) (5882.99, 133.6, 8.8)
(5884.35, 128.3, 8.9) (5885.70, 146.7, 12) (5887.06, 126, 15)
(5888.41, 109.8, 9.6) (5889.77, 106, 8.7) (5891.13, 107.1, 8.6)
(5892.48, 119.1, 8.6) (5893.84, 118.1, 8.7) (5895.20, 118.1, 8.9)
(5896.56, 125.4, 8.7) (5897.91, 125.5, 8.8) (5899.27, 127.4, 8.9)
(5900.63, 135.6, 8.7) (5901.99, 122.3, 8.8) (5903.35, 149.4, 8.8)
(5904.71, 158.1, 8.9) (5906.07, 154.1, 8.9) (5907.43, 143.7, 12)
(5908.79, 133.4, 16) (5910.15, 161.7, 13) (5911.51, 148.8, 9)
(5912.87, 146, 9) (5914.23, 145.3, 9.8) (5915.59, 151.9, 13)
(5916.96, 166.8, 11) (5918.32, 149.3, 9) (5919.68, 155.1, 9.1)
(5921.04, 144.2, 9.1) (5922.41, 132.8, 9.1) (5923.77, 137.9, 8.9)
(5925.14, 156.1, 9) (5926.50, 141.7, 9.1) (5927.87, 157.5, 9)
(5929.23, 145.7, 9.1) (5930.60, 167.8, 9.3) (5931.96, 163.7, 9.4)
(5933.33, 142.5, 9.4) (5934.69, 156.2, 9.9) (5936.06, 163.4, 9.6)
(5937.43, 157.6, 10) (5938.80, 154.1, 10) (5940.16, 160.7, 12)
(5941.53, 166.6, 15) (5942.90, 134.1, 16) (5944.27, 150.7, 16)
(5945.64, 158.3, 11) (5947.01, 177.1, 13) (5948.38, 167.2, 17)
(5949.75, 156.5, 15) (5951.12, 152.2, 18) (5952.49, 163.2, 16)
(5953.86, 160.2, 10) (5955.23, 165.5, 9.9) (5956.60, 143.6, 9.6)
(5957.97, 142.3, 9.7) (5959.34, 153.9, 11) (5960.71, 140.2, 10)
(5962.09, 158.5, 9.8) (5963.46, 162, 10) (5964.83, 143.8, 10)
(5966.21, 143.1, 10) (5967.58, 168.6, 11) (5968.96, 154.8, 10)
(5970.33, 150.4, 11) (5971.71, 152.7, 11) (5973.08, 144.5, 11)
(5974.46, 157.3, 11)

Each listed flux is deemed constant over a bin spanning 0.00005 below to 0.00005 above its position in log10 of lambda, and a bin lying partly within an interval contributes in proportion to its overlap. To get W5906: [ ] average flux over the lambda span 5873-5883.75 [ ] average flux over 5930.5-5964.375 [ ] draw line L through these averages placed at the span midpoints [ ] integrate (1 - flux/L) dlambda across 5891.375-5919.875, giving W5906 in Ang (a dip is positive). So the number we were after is 2.21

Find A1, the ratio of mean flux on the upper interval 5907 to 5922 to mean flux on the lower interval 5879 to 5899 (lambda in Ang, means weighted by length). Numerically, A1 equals 1.18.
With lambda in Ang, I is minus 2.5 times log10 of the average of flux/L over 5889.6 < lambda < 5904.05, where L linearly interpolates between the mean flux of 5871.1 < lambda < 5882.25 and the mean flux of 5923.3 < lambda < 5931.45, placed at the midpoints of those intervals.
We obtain 0.23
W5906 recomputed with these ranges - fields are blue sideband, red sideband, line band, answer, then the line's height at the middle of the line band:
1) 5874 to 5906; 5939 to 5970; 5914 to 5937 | -1.0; 146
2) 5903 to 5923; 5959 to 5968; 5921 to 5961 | -0.8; 151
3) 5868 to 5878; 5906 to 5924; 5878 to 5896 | 3.1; 154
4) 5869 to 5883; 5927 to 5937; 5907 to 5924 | 0.8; 155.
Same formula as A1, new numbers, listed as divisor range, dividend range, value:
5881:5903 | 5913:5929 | 1.18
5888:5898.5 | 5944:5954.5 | 1.39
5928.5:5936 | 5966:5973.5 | 0.98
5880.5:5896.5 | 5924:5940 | 1.23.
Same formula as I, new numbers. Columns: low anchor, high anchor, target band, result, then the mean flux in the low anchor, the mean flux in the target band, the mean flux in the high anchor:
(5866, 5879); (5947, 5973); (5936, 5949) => -0.024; 157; 159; 155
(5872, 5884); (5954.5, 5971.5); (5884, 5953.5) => 0.043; 150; 145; 152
